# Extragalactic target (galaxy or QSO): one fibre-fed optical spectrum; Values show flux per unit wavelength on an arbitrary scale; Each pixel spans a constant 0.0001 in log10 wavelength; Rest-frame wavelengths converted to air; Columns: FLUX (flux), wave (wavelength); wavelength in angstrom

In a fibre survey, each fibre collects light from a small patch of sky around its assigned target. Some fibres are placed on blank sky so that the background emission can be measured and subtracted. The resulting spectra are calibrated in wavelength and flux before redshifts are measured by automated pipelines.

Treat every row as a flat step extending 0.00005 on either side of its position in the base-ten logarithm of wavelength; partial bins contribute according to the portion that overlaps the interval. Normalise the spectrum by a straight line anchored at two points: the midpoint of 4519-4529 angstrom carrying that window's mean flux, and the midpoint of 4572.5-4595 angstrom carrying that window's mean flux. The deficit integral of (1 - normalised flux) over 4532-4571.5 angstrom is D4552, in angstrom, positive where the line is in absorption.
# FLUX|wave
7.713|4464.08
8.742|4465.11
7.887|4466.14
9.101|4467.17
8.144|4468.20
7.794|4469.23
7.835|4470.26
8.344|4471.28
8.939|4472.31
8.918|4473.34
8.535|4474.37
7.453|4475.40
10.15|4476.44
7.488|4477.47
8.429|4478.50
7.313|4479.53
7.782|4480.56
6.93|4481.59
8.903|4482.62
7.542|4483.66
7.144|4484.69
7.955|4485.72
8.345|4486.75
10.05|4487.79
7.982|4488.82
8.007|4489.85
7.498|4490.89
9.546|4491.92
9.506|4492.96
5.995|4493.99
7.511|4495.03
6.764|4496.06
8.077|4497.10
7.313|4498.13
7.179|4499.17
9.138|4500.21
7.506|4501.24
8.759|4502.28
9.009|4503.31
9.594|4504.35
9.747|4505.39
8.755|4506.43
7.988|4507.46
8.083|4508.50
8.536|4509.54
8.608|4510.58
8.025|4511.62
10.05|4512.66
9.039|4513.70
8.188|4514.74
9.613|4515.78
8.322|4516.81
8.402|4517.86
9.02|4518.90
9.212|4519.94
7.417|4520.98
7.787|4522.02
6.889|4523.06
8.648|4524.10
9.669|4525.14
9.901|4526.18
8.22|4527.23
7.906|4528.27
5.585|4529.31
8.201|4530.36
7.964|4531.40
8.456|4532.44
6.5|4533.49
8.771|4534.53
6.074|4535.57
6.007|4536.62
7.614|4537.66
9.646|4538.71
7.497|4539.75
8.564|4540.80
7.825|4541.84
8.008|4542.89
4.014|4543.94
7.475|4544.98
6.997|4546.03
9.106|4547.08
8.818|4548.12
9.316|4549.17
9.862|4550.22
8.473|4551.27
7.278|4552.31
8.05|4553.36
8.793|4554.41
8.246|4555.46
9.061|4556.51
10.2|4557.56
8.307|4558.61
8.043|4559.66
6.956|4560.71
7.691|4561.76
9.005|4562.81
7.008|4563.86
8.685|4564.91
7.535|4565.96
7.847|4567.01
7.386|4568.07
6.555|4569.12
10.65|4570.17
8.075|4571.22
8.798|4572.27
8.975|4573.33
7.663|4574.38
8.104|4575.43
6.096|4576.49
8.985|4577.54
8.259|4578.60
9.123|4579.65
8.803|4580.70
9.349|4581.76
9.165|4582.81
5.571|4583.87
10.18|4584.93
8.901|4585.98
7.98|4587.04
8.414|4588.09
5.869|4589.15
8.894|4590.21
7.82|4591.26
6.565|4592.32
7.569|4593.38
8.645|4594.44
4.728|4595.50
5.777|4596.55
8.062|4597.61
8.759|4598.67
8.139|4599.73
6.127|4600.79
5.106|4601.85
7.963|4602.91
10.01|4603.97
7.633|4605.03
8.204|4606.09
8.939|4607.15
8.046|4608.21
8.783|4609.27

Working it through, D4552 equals 1.22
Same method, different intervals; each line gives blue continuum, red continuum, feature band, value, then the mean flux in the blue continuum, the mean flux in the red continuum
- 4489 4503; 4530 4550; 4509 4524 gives -1.3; 7.93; 7.76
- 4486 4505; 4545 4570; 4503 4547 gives 0.5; 8.22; 8.24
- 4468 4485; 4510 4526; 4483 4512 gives 0.5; 8.11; 8.62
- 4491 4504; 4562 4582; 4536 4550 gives 0.6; 8.03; 8.23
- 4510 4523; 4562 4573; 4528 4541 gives 1.3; 8.58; 8.16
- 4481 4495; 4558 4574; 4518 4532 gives -0.2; 8.08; 8.11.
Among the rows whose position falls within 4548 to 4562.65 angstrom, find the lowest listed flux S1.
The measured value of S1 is 6.956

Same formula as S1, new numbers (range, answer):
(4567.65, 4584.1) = 5.571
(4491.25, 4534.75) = 5.585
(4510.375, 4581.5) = 4.014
